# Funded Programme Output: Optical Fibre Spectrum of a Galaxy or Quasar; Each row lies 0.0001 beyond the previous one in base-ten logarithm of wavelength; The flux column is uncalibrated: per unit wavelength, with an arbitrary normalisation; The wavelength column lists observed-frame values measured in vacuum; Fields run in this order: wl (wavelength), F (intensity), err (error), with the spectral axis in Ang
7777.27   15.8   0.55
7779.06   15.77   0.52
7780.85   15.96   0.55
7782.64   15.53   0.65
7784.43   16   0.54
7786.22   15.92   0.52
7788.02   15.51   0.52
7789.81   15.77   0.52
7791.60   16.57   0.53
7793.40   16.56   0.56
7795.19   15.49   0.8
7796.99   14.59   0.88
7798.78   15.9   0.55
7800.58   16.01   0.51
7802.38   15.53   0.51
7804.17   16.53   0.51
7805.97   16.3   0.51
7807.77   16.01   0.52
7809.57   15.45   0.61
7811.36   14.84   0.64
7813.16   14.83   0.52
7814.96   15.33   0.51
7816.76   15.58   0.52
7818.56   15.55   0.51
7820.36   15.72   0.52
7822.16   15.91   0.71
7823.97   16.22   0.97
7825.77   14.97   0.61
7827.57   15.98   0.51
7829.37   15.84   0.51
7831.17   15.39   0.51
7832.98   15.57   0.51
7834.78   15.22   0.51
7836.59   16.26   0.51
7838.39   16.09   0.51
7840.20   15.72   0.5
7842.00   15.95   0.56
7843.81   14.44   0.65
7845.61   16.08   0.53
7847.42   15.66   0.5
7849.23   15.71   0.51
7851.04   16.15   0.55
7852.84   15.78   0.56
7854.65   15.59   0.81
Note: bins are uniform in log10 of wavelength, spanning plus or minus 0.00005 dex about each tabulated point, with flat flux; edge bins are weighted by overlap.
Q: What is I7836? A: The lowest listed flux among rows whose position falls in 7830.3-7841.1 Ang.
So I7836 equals 15.22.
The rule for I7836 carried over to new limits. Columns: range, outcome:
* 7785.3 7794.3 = 15.51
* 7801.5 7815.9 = 14.83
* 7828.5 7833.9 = 15.39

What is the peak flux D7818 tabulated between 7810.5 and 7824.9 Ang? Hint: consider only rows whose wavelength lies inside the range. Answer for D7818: 16.22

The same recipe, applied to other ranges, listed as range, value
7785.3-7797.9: 16.57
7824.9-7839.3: 16.26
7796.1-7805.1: 16.53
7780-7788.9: 16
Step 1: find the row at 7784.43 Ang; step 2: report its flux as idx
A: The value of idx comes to 16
